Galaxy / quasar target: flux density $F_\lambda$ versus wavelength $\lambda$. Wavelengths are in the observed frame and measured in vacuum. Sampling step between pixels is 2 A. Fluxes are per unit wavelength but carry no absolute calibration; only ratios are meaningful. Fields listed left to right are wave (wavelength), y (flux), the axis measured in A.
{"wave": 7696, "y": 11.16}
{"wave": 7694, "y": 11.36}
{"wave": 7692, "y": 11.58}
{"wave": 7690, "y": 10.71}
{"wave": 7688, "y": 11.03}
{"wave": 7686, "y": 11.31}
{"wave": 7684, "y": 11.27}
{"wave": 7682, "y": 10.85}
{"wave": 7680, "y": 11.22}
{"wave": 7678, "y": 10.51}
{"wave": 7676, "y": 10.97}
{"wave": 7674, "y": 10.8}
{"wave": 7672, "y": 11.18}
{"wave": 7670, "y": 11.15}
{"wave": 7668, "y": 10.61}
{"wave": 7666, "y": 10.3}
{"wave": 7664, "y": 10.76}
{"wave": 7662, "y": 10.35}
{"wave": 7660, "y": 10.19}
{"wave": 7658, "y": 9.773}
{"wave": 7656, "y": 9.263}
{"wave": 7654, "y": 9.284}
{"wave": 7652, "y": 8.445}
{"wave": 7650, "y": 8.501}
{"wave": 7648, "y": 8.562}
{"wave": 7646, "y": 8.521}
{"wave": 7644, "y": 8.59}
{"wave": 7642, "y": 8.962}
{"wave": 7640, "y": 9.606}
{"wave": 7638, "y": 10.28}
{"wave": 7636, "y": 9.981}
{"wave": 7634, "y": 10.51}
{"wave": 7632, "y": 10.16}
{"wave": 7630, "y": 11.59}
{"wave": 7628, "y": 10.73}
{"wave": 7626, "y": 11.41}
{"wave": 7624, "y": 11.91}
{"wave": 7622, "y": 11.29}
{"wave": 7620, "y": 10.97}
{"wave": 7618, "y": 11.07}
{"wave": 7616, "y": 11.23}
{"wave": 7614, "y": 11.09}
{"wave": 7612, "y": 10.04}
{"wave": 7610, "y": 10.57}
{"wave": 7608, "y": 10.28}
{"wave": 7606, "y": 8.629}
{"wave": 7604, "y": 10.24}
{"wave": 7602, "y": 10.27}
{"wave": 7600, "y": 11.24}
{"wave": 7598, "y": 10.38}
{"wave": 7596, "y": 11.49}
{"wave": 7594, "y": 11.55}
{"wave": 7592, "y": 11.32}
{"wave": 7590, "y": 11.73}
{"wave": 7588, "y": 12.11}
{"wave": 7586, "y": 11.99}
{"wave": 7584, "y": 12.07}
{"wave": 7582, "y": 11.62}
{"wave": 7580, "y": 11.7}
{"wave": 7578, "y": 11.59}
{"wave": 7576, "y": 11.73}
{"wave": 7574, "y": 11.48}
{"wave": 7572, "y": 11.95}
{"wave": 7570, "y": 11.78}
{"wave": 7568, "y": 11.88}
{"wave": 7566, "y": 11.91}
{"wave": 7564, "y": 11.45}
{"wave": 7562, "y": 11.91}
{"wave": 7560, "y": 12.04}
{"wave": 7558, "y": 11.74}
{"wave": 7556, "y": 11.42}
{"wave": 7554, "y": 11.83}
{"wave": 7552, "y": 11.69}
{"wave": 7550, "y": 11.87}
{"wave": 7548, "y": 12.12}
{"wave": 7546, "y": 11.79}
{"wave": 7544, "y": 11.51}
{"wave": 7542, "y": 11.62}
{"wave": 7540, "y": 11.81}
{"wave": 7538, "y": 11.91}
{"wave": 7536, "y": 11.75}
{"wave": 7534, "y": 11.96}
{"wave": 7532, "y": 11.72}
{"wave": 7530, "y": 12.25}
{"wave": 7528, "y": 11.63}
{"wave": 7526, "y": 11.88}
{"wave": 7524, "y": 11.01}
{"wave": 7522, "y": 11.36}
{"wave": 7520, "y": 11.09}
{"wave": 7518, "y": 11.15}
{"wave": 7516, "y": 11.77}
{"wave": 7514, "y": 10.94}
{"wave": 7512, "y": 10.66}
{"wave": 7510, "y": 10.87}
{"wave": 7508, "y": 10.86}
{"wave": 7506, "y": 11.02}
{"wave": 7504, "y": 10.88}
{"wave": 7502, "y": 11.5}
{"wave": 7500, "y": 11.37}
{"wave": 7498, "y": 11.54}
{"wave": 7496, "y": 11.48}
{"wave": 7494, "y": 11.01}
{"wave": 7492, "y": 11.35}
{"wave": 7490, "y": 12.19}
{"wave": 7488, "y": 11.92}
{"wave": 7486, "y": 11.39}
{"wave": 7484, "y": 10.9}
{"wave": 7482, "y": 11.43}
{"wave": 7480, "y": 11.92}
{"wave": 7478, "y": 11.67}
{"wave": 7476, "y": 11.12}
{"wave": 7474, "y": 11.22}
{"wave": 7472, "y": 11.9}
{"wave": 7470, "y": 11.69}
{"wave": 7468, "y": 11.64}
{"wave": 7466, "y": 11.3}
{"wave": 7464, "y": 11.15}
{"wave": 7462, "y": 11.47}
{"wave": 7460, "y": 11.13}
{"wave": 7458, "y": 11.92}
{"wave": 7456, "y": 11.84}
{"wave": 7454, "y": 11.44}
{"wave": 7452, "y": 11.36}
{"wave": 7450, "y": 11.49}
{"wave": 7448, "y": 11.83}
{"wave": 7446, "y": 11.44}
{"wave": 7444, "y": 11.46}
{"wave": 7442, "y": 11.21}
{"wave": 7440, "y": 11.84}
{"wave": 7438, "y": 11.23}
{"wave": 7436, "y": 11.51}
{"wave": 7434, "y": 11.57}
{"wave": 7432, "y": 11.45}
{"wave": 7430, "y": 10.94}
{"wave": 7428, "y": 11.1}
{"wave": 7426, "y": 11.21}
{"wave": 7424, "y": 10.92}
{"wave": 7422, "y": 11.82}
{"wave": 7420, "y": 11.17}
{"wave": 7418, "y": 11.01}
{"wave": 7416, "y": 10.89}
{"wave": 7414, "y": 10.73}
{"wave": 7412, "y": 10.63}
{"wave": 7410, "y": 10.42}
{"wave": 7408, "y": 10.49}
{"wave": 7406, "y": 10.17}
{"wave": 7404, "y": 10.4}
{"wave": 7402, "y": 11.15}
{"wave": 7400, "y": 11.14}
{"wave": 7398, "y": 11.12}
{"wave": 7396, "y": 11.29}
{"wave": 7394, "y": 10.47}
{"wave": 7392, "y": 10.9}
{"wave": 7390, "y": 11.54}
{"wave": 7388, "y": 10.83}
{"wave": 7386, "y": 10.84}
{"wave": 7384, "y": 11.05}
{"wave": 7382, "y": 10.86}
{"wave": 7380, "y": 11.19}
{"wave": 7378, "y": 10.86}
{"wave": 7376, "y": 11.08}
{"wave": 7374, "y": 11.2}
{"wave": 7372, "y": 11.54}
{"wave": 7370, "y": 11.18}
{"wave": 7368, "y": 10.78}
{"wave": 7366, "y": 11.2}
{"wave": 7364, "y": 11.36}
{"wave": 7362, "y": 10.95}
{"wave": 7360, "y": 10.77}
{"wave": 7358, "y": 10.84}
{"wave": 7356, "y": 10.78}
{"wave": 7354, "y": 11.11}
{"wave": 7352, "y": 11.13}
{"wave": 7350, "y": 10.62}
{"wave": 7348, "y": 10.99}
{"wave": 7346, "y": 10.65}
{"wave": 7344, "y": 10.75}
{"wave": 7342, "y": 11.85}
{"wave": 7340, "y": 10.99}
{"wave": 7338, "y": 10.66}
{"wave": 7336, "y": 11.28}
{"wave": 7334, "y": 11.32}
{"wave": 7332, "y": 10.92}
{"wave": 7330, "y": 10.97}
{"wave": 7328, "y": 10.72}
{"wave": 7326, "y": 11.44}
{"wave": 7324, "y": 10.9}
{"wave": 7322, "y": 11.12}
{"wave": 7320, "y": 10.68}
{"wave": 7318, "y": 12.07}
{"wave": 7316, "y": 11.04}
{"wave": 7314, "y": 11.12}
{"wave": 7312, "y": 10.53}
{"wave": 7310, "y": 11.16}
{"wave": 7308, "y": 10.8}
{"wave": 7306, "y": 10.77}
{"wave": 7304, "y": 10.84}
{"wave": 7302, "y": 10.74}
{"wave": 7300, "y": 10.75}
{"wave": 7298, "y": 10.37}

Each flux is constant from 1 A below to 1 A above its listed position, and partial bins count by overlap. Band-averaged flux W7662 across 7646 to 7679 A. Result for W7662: 9.99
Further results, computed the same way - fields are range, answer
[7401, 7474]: 11.2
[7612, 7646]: 10.5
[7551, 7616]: 11.3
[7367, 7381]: 11.1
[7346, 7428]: 11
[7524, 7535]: 11.8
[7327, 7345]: 11.1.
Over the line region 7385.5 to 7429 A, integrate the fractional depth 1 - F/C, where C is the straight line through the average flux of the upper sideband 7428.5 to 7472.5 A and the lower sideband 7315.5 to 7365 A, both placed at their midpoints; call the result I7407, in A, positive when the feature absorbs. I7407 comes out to 1.5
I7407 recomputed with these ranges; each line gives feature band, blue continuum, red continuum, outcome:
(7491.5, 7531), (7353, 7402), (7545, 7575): 1.1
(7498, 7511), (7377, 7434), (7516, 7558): 0.4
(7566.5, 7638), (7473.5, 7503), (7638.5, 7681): -4.8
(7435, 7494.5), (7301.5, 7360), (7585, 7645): -3.5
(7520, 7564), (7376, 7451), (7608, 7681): -4.5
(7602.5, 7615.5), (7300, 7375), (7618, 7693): 0.3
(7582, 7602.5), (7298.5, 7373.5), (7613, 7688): -1.9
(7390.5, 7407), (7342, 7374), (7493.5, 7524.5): 0.3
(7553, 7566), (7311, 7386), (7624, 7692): -1.5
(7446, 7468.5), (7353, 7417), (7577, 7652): -1.4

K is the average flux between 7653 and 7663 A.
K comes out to 9.77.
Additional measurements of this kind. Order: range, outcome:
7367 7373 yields 11.2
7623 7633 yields 11.2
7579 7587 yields 11.8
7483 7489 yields 11.4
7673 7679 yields 10.8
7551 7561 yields 11.7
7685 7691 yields 11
